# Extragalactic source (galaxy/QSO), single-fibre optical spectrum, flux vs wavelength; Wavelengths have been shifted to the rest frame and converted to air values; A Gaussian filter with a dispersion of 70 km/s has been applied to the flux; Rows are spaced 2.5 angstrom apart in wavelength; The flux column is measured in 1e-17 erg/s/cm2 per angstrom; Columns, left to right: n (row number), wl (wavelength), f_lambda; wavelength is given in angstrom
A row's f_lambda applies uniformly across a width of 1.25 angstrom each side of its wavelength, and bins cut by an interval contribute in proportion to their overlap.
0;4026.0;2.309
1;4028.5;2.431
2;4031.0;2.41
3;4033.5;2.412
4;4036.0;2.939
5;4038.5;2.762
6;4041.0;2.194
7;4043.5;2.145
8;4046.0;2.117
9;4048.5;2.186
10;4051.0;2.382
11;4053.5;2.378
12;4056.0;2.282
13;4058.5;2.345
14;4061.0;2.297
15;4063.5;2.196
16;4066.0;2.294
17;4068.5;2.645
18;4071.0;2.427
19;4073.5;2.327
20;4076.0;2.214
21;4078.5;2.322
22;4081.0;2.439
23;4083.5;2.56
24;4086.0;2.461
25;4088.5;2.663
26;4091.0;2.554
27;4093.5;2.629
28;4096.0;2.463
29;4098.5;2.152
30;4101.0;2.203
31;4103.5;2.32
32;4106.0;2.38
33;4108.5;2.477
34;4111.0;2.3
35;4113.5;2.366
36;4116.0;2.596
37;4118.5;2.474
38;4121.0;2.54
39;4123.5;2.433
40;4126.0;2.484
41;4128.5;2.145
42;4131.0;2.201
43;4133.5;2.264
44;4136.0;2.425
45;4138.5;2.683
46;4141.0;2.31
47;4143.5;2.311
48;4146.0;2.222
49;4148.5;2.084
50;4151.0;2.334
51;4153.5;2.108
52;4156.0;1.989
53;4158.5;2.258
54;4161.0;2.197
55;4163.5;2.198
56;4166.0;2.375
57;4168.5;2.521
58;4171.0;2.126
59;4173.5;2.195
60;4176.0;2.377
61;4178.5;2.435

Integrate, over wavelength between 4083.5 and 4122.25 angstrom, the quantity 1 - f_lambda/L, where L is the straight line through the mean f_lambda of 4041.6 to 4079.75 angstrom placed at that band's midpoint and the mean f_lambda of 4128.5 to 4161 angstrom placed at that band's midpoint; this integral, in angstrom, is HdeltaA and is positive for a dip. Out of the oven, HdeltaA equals -2.8 angstrom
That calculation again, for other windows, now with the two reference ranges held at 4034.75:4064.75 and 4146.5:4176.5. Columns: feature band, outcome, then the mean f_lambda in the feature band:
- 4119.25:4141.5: -1.3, 2.39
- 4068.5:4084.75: -0.6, 2.4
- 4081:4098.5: -1.6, 2.52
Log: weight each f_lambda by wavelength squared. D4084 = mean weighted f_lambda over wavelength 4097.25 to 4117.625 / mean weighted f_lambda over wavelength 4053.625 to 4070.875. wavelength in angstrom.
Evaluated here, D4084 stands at 1.02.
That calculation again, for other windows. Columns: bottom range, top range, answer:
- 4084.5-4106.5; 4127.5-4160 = 0.95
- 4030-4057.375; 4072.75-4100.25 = 1.04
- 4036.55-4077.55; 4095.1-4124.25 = 1.05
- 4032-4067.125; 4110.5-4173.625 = 1.03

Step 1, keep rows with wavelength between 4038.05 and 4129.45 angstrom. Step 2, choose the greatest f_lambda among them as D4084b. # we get 2.762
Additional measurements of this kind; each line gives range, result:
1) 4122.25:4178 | 2.683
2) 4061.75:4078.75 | 2.645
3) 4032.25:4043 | 2.939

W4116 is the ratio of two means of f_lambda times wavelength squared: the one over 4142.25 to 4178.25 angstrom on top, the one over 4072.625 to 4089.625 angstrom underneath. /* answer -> 1.0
